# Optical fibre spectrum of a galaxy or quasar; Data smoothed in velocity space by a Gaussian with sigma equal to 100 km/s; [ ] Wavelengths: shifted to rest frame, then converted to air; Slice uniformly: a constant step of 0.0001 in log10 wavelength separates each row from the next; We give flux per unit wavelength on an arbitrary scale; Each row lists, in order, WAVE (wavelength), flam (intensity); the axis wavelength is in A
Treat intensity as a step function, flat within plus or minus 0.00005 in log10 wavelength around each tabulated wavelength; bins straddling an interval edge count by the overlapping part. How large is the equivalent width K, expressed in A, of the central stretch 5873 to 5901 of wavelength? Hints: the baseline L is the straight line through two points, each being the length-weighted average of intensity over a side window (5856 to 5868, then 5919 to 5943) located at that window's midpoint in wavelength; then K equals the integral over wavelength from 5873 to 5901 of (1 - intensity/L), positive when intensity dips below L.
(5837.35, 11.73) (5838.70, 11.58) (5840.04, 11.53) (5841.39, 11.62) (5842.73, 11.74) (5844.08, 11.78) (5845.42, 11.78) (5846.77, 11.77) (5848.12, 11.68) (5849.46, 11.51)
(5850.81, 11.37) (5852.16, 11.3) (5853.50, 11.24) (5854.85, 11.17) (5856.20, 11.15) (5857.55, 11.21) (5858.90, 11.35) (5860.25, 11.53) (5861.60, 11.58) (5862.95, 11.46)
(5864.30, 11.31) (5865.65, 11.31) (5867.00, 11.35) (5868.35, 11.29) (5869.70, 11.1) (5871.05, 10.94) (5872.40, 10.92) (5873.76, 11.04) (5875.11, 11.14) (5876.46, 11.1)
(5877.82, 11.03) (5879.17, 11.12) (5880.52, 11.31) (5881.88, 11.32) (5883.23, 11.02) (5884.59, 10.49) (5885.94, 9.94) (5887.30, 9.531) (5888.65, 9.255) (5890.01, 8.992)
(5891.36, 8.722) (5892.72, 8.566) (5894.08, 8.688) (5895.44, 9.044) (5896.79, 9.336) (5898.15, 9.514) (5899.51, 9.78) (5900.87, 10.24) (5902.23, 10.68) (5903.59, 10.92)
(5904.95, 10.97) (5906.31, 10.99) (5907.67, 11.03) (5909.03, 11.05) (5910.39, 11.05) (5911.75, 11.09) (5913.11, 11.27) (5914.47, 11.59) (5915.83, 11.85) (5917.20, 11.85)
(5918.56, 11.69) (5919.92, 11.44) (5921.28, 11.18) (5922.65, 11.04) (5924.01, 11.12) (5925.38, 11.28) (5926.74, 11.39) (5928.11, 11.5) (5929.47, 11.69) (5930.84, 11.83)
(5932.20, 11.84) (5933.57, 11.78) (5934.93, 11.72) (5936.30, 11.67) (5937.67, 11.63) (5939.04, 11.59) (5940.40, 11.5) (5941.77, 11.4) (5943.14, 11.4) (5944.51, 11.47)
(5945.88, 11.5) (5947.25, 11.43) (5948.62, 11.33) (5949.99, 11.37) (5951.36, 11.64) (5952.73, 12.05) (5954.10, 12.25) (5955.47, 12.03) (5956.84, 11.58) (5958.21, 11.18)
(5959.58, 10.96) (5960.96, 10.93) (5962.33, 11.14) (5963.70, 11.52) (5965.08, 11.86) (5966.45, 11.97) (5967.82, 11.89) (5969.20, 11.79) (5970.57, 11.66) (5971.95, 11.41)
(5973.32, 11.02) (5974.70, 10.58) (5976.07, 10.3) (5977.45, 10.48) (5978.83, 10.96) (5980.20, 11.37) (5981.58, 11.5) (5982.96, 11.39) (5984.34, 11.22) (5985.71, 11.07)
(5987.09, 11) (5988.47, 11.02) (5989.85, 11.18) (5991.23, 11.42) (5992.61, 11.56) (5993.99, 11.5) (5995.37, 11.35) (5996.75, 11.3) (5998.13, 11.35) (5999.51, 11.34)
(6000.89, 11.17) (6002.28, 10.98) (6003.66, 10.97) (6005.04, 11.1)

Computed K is 3.3 A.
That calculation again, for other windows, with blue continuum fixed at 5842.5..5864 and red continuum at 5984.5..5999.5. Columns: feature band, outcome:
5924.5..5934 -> -0.2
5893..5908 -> 1.8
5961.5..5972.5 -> -0.3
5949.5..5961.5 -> -0.2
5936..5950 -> -0.2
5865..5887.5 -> 0.9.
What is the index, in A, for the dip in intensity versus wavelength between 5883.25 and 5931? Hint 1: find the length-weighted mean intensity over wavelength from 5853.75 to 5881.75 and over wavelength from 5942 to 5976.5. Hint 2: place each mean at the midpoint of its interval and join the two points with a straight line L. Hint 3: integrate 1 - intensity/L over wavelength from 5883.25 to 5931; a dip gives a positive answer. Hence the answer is 3.1 A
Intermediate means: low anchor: 11.2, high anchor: 11.5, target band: 10.6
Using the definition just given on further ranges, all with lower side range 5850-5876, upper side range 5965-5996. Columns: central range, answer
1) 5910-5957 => -1.2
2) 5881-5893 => 1.5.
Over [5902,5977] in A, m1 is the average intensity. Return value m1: 11.4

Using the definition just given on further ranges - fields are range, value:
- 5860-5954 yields 11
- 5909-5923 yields 11.4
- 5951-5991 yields 11.3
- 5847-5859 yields 11.3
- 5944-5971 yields 11.6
